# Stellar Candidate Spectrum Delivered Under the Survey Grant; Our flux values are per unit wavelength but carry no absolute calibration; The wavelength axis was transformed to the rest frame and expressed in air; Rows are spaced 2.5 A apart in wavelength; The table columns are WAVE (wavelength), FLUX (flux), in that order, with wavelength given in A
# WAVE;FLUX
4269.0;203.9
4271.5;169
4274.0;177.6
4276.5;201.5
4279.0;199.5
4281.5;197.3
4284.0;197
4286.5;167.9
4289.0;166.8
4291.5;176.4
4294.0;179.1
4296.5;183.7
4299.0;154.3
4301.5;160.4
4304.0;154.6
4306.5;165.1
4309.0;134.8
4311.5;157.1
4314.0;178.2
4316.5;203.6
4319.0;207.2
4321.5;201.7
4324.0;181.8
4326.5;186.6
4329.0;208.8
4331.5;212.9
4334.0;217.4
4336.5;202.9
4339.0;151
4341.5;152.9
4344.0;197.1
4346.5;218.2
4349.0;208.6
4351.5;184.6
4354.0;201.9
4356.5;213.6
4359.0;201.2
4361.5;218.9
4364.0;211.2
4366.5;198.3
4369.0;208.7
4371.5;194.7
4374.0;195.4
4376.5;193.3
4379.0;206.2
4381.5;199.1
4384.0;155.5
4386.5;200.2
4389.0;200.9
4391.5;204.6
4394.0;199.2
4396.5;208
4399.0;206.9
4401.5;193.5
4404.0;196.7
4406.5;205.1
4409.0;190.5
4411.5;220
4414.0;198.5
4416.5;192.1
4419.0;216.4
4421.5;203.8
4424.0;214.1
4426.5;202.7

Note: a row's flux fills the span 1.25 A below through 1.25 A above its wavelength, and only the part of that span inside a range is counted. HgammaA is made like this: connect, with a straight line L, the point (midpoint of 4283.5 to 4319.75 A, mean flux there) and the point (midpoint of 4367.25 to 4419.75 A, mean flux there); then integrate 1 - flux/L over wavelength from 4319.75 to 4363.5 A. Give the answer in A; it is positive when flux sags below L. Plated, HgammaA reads -3.5 A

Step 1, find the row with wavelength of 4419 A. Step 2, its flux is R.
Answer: 216.4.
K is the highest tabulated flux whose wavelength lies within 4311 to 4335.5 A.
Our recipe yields 217.4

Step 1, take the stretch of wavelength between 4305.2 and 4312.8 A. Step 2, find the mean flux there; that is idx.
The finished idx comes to 153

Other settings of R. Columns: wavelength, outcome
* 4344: 197.1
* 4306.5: 165.1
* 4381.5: 199.1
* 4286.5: 167.9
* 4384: 155.5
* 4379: 206.2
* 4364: 211.2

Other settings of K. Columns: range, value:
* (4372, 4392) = 206.2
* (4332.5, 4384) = 218.9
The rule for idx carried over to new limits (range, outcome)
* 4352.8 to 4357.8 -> 208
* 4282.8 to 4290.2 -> 177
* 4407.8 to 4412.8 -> 205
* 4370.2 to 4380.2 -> 197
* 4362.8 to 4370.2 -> 206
